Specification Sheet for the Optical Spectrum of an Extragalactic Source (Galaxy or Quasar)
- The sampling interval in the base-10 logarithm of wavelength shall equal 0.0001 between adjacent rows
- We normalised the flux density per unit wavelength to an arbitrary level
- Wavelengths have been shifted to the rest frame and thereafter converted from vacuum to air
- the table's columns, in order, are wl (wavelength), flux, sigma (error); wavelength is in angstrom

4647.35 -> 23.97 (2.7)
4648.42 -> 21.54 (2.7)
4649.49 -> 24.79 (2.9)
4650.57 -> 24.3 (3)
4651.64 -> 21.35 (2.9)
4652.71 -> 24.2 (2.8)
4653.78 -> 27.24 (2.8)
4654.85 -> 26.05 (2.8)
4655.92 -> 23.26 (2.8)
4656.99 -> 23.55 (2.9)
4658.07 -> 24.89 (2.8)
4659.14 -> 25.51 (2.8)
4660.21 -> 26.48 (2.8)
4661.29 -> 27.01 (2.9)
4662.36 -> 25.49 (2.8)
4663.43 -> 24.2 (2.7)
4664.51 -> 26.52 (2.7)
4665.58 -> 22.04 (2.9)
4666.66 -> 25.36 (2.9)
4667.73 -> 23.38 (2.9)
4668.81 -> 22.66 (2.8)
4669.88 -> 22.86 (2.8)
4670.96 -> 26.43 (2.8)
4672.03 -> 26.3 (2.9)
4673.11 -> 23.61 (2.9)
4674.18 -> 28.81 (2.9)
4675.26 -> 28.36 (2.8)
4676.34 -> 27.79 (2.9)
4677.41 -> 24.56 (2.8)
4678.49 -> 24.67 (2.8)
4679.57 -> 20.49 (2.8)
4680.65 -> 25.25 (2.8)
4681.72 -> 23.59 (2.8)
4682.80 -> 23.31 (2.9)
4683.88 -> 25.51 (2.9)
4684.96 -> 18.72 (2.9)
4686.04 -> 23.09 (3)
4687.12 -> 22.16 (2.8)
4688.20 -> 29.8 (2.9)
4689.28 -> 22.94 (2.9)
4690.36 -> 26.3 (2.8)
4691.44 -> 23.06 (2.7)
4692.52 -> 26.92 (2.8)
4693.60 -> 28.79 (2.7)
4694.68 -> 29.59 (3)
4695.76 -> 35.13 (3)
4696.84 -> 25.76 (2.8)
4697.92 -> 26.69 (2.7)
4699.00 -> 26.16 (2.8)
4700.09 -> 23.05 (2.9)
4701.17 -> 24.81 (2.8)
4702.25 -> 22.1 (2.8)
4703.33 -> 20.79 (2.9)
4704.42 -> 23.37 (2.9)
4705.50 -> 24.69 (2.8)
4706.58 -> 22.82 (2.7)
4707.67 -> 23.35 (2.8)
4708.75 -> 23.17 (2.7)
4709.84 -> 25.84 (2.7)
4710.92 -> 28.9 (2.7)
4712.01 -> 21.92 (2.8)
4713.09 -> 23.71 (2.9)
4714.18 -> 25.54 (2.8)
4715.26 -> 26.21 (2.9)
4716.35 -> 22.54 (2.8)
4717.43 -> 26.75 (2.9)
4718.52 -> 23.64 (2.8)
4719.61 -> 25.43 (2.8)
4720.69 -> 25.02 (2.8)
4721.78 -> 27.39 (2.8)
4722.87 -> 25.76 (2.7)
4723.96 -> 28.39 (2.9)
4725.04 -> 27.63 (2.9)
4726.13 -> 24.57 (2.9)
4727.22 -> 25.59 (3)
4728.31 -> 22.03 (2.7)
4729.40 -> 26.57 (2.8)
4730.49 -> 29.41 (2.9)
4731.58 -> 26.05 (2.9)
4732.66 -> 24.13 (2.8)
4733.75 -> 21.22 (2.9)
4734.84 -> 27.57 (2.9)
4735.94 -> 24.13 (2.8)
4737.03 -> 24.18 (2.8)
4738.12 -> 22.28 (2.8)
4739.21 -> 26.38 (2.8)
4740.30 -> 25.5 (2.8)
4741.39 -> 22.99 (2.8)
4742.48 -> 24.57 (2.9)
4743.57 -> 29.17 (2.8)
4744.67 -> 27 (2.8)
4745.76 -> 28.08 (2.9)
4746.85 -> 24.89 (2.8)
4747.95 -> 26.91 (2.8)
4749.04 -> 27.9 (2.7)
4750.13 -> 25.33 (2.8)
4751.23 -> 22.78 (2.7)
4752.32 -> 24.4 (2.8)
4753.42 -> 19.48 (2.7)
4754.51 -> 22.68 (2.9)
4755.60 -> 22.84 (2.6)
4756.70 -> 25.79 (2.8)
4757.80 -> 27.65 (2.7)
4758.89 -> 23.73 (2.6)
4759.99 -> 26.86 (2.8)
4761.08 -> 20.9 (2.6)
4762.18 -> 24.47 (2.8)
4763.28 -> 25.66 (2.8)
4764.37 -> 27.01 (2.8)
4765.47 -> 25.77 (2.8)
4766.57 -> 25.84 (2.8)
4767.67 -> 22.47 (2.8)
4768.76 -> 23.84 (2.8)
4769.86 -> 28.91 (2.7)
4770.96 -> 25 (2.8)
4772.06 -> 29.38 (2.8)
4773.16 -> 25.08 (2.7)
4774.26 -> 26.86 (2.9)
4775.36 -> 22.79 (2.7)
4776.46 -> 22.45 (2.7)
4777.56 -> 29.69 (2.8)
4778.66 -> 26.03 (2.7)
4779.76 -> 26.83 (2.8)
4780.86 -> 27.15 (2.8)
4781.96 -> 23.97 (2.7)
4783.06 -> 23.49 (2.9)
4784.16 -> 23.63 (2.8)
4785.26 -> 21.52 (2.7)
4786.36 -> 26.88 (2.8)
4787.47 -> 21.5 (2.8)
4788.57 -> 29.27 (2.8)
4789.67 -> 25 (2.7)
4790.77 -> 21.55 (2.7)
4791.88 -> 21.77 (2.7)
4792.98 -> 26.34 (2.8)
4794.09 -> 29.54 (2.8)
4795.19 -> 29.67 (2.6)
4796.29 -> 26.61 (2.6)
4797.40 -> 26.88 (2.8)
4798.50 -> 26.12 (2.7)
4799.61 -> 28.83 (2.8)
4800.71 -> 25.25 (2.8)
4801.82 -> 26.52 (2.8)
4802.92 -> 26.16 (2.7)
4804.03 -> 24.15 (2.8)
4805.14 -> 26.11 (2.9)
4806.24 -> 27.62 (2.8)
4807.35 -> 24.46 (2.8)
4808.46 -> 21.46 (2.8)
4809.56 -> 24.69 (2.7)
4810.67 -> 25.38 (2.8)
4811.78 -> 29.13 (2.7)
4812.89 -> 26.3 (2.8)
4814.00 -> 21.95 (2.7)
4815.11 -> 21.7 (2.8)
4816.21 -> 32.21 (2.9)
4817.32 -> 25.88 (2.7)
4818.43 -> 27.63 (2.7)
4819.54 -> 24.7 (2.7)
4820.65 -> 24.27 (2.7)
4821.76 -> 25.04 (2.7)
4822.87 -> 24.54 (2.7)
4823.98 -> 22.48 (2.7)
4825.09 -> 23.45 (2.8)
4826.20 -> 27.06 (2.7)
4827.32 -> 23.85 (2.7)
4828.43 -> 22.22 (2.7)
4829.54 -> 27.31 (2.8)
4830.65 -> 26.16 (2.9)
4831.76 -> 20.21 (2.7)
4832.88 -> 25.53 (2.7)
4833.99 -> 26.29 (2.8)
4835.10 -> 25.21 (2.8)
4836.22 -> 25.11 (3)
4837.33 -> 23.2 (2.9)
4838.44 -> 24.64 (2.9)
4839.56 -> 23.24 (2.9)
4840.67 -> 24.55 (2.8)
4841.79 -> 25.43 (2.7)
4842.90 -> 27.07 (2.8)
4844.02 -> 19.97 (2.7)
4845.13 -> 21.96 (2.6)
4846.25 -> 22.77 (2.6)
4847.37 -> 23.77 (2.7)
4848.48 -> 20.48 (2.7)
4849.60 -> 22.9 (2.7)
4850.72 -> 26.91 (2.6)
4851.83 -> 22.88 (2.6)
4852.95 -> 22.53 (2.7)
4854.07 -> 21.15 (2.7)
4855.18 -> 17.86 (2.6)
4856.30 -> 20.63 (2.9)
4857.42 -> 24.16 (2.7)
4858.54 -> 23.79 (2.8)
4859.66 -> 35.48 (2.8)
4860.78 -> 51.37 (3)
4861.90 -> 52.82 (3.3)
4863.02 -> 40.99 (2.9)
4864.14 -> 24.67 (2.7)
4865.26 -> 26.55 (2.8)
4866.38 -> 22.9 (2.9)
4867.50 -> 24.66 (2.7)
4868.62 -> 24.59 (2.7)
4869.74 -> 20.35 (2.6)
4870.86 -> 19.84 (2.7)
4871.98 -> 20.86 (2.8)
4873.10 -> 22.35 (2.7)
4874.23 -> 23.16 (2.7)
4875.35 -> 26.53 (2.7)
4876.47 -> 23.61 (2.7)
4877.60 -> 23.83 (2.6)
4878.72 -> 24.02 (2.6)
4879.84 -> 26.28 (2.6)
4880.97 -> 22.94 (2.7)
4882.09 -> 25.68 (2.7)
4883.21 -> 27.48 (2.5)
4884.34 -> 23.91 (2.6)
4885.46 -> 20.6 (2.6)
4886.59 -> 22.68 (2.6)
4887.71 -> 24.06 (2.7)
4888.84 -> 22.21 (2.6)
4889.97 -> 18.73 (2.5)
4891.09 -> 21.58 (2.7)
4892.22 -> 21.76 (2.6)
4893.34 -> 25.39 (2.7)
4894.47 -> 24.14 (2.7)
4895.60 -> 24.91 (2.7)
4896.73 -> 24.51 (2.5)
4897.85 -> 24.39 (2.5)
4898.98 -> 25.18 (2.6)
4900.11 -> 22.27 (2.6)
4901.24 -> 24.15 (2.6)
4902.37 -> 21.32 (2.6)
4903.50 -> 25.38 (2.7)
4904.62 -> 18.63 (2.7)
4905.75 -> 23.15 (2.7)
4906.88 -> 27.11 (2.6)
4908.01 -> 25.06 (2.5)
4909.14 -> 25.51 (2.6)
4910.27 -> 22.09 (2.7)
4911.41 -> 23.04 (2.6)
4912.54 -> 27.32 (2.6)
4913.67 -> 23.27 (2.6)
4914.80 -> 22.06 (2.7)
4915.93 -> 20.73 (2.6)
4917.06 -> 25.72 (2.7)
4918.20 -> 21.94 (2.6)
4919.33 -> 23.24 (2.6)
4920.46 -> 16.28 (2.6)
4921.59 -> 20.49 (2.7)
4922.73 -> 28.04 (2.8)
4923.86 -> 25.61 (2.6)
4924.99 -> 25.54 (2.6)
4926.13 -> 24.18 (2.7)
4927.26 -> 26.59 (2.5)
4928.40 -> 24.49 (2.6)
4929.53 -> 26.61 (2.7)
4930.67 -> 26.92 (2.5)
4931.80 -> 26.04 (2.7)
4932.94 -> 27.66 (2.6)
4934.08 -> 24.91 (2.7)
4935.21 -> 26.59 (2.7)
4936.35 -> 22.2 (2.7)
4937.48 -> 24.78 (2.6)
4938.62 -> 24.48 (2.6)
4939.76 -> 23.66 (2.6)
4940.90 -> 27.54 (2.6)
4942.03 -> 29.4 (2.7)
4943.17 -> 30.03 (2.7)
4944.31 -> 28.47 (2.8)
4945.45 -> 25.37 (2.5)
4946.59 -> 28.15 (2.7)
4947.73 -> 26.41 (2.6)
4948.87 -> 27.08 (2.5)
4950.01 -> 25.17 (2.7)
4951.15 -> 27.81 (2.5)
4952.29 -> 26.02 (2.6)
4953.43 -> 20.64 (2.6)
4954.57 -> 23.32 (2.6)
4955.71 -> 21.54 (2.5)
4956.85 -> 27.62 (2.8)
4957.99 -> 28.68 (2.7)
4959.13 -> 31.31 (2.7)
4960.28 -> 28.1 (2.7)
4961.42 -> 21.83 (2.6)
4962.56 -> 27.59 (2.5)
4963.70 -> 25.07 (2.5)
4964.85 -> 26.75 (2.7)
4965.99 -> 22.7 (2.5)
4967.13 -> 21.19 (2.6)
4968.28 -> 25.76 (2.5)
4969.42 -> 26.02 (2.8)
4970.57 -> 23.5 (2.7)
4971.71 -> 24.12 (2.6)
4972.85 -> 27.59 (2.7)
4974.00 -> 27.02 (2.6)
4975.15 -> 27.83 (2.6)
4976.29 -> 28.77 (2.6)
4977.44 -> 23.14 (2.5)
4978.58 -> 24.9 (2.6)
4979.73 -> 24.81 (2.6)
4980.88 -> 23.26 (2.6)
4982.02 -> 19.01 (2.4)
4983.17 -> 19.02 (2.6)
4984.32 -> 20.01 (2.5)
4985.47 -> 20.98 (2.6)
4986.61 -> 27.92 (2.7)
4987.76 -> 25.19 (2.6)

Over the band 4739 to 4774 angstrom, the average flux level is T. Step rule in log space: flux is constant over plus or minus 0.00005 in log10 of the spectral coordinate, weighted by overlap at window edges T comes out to 25.3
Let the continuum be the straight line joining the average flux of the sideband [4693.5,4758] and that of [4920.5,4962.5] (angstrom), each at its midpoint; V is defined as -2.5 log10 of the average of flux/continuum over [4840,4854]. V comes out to 0.10 mag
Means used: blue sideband 25.2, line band 23.4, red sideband 25.8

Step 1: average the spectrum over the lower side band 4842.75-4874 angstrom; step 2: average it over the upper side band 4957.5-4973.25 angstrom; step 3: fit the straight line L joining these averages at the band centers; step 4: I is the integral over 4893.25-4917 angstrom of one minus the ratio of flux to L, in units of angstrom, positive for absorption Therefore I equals 1.8 angstrom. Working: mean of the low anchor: 25.9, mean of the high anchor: 25.7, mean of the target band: 23.8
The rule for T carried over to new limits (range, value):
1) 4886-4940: 23.9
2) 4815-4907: 24.8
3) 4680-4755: 25.1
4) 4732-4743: 24.3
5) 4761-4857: 24.8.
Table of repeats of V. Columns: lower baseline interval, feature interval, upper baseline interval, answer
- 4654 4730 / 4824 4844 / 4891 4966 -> 0.02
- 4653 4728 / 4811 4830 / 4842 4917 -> -0.02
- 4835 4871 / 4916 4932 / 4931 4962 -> 0.08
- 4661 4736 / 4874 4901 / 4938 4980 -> 0.09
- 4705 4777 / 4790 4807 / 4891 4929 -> -0.07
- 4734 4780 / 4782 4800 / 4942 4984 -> -0.01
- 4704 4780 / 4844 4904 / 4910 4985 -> 0.01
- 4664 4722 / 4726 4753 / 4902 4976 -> -0.02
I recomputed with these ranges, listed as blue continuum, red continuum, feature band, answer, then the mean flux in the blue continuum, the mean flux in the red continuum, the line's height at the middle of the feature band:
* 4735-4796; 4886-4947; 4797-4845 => -0.34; 25.2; 24.4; 24.9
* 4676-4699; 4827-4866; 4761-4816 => 0.84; 25.4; 26.1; 25.9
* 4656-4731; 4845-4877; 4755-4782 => 0.02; 25.1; 26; 25.5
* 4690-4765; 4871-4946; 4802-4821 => -0.61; 25.2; 24.2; 24.8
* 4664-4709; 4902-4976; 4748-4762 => 0.36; 24.9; 25.1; 24.9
